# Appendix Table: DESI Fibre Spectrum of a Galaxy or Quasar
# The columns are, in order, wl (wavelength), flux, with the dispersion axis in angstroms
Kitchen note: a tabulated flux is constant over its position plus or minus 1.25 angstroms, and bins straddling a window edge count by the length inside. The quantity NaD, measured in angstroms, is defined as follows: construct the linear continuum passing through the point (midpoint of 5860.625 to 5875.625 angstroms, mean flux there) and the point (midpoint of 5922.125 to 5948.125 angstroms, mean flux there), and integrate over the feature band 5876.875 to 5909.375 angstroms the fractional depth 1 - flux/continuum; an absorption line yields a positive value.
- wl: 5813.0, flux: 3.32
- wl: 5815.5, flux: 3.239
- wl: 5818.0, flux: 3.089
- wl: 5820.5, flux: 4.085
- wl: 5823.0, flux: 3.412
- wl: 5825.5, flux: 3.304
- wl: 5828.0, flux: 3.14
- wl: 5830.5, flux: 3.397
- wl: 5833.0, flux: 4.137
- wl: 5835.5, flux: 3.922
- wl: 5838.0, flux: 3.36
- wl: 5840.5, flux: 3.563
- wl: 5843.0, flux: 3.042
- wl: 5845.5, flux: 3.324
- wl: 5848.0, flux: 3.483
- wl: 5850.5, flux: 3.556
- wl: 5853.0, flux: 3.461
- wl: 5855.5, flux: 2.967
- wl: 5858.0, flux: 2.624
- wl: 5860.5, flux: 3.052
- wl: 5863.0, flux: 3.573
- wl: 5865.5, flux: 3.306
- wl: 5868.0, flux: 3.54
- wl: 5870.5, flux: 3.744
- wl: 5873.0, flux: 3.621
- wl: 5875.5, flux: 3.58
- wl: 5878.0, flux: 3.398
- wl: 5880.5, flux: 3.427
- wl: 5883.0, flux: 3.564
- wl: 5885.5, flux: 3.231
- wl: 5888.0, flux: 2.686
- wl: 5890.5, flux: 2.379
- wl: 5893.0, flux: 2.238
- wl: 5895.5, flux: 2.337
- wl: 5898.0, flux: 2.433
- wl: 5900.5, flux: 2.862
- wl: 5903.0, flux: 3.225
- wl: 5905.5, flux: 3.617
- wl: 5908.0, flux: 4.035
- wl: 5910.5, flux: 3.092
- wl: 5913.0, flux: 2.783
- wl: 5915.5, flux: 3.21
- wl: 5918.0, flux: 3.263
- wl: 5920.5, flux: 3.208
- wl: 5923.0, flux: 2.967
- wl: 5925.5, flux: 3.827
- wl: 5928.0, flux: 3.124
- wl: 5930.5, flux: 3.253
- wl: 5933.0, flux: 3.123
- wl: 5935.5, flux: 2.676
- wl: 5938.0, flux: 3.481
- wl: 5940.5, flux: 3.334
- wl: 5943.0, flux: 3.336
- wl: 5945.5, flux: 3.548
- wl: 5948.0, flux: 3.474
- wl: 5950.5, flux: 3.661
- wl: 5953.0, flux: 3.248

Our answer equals 3.8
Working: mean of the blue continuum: 3.52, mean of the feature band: 3.03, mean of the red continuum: 3.28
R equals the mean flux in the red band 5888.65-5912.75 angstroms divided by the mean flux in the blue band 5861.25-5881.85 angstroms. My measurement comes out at 0.83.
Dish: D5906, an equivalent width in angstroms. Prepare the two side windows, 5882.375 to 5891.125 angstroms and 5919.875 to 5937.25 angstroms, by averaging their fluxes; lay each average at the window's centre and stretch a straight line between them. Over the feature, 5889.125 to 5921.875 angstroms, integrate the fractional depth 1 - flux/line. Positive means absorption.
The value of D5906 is 0.95 angstroms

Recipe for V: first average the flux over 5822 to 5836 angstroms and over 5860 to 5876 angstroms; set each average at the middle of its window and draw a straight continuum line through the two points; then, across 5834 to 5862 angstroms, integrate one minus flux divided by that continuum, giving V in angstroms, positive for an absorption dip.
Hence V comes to 1.6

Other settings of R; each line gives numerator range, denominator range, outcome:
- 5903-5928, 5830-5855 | 0.94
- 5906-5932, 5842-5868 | 1.01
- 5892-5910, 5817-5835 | 0.84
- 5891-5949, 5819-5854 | 0.89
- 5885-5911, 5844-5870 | 0.88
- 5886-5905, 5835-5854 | 0.77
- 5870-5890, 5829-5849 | 0.95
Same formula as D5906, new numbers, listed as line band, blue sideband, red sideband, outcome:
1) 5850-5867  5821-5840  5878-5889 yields 0.93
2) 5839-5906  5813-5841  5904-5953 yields 4.81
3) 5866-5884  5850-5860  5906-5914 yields -1.93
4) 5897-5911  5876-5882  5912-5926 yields 0.20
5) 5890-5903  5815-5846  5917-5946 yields 3.13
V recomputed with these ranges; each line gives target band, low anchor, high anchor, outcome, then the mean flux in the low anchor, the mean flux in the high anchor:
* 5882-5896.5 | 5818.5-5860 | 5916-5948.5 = 2.6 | 3.41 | 3.27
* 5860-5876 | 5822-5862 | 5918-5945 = -0.9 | 3.36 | 3.24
